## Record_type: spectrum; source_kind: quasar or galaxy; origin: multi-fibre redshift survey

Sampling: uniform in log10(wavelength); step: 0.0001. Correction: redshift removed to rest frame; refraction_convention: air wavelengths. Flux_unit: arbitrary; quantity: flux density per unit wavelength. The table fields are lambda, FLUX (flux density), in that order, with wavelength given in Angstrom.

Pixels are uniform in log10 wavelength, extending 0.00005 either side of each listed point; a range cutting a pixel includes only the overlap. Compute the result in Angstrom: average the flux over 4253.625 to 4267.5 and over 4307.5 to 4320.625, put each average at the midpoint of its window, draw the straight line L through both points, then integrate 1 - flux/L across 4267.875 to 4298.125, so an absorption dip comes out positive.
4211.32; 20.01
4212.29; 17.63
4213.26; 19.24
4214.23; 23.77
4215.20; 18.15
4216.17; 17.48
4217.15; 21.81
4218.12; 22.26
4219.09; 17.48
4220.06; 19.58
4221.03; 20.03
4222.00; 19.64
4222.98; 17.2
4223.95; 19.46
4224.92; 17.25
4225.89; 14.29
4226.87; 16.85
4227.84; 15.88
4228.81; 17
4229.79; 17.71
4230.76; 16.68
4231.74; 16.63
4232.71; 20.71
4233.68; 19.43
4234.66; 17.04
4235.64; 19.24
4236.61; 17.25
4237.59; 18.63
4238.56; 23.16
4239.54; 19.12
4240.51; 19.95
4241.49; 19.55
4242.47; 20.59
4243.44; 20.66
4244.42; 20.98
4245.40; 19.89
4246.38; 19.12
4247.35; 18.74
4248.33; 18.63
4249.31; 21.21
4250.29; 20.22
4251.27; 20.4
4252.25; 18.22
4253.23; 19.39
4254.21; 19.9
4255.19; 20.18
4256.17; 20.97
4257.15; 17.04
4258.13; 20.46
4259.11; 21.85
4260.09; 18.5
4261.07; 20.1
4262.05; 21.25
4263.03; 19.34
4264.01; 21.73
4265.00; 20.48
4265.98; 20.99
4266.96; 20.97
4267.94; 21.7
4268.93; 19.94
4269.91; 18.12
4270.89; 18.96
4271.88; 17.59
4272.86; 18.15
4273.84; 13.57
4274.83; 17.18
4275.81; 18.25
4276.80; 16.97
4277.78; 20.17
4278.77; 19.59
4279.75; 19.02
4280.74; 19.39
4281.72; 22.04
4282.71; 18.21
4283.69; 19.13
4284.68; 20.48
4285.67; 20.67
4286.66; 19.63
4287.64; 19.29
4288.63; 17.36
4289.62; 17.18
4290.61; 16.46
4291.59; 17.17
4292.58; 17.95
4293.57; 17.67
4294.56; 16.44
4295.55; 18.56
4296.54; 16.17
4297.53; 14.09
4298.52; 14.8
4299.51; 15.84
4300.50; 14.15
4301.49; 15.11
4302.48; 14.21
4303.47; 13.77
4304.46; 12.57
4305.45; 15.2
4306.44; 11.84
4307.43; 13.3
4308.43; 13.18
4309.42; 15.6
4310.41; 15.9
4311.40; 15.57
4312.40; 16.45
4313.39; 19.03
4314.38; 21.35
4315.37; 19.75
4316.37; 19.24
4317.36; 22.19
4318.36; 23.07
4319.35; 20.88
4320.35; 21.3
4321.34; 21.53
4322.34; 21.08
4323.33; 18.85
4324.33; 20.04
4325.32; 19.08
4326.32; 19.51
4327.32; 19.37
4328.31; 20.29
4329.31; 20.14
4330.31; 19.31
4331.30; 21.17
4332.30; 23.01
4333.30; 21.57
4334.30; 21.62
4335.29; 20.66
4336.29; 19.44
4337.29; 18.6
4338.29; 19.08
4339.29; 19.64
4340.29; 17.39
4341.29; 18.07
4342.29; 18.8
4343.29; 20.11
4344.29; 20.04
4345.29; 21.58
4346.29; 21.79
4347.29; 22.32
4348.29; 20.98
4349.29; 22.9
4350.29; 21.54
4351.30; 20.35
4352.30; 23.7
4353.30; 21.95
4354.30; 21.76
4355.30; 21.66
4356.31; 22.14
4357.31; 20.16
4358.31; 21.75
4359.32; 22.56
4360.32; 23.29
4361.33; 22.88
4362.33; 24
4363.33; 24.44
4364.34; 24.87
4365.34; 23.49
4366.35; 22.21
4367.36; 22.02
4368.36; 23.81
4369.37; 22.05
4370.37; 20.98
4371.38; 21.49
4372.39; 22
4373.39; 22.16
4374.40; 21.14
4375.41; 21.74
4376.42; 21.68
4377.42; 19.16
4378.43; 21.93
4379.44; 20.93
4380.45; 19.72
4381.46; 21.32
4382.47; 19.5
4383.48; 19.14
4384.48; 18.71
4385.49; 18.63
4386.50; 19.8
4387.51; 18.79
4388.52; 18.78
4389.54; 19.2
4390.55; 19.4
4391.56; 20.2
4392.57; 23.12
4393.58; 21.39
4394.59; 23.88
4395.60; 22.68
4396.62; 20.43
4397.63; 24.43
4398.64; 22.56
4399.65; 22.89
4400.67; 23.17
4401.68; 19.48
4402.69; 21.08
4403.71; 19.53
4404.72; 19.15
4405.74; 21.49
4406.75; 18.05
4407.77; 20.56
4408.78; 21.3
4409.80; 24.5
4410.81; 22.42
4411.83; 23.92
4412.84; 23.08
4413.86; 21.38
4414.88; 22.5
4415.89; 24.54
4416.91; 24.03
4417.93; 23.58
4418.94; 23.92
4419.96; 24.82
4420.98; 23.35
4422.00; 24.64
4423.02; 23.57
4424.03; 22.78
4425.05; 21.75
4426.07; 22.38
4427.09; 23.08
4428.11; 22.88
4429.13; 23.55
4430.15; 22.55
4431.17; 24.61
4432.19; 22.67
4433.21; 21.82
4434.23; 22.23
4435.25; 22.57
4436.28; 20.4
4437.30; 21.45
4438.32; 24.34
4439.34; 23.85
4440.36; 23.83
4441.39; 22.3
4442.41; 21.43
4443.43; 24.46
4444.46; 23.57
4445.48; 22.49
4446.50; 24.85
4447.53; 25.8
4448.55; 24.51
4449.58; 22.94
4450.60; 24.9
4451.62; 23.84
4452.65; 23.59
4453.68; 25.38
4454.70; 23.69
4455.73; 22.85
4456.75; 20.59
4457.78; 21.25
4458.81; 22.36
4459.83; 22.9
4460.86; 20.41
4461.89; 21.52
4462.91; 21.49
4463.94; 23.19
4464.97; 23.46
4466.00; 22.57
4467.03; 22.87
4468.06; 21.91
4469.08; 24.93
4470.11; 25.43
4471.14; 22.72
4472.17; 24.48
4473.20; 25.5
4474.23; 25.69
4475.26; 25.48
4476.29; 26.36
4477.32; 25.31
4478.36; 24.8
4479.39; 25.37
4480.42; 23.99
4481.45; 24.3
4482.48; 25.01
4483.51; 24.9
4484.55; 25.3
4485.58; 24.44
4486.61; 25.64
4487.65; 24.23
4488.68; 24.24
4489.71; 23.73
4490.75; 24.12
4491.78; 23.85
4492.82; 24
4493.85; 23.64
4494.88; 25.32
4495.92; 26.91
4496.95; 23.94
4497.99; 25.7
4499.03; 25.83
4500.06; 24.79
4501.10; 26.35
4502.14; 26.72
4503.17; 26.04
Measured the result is 2.0 Angstrom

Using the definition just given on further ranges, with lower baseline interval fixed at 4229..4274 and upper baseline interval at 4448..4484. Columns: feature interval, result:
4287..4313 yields 6.1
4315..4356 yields 1.0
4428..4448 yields 0.1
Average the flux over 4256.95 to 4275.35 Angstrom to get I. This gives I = 19.4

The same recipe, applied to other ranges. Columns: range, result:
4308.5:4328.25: 19.4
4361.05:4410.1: 21.3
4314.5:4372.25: 21.2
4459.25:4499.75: 24.2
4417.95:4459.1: 23.2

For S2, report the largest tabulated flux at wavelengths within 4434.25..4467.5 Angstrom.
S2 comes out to 25.8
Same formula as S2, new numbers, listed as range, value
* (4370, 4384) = 22.16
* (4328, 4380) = 24.87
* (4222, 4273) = 23.16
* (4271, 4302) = 22.04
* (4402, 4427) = 24.82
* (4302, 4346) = 23.07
